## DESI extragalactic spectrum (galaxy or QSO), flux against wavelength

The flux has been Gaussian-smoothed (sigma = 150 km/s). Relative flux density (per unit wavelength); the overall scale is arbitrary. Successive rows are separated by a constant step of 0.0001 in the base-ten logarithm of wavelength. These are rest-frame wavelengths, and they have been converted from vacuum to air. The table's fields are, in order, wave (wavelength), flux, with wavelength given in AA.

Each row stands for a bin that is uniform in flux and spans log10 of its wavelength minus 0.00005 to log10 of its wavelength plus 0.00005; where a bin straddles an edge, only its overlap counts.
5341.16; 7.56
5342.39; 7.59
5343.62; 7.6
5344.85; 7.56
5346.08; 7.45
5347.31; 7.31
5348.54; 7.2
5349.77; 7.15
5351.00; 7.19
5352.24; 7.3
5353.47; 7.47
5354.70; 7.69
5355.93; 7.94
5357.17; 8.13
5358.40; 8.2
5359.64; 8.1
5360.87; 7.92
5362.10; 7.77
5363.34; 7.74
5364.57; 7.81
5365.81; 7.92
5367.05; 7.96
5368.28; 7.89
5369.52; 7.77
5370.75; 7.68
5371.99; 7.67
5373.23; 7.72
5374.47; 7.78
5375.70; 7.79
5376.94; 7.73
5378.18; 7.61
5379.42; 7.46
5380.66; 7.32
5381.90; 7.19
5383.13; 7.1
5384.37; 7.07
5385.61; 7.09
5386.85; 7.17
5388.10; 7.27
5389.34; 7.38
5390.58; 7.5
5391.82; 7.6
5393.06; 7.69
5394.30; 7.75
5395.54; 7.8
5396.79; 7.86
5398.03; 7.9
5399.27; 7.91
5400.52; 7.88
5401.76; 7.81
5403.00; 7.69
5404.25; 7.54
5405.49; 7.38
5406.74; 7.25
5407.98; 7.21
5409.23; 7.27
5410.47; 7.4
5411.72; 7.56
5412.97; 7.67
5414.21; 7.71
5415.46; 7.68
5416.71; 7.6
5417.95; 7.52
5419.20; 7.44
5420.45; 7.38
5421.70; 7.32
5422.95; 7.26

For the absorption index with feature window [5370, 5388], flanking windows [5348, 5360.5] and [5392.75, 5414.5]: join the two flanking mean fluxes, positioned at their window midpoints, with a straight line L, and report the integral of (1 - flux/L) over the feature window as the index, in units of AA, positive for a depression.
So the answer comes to 0.4 AA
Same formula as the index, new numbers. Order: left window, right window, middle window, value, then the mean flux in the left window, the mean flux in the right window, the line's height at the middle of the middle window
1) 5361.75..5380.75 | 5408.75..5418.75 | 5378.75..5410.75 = 0.6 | 7.73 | 7.56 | 7.64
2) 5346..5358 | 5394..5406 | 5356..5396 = -0.1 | 7.5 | 7.76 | 7.63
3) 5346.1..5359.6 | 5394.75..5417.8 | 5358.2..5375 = -0.6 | 7.58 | 7.62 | 7.59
